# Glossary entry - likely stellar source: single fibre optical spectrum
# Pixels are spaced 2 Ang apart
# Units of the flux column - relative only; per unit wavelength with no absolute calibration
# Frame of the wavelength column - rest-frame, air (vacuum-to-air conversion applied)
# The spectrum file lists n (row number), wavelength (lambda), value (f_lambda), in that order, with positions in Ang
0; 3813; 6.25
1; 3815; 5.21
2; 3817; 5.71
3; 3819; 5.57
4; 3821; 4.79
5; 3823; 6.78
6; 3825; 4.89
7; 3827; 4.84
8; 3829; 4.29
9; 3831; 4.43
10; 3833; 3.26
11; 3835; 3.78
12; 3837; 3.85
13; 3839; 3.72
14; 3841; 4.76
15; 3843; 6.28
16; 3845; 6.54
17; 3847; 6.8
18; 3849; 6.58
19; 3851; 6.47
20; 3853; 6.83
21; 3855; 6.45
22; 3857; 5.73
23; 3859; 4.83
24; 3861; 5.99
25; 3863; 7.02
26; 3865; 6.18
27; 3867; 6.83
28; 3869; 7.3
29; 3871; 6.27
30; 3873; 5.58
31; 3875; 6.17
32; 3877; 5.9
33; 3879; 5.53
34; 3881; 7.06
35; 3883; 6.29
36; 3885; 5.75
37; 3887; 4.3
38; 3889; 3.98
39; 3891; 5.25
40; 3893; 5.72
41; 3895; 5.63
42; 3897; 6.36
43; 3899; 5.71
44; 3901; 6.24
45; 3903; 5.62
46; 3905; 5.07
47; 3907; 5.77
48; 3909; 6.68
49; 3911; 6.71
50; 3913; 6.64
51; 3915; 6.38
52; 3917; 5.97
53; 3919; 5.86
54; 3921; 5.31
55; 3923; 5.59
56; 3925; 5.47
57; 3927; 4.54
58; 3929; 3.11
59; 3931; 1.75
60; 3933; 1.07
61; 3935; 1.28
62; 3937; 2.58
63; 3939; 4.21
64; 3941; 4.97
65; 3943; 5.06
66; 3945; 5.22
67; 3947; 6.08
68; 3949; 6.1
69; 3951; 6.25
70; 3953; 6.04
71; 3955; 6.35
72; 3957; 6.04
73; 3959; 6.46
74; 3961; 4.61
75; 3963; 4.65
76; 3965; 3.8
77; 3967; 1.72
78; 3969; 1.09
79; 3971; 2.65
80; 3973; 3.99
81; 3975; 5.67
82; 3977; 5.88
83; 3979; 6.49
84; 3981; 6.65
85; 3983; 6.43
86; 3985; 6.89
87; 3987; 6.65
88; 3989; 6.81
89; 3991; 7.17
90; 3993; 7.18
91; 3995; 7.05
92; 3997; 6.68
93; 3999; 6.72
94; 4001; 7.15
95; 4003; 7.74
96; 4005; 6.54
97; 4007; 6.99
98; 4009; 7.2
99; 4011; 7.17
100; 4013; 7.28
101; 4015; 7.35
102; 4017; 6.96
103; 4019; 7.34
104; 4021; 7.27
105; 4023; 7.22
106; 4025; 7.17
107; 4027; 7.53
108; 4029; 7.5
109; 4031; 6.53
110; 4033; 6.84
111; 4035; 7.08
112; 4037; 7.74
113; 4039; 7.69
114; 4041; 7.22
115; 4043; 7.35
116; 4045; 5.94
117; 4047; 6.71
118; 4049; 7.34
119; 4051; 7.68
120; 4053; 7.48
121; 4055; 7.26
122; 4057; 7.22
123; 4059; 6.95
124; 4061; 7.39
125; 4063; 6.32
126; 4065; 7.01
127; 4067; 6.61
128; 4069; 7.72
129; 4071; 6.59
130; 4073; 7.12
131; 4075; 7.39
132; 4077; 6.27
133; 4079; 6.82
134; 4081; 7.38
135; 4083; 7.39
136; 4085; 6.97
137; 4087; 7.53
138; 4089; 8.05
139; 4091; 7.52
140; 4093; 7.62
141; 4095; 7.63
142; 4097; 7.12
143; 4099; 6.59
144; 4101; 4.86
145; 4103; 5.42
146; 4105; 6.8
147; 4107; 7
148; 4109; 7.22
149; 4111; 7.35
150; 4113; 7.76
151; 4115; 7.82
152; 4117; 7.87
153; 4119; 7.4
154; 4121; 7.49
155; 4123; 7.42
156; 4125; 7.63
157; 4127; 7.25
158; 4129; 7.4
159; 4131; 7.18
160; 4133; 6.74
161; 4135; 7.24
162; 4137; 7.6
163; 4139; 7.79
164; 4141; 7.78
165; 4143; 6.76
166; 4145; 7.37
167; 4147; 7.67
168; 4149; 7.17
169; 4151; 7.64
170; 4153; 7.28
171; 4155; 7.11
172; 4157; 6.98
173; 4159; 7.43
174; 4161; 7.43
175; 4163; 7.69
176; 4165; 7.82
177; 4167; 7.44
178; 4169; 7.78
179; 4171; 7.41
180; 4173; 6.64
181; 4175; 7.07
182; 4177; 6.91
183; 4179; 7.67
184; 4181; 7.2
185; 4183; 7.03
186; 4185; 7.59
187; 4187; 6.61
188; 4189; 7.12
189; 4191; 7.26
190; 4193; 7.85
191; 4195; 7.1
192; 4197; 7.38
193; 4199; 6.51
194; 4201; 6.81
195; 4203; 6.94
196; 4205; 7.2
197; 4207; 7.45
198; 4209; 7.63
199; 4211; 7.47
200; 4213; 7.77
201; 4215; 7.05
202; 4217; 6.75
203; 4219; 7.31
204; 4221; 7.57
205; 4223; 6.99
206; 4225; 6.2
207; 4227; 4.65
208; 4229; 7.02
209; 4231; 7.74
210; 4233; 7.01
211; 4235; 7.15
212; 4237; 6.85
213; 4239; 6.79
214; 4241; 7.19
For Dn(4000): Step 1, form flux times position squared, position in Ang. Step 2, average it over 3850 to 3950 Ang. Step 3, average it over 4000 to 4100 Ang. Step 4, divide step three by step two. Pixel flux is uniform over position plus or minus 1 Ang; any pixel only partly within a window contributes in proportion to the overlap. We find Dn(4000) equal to 1.4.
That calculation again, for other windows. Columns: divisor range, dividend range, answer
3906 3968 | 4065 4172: 1.62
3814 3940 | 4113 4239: 1.57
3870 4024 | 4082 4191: 1.41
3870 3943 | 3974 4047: 1.42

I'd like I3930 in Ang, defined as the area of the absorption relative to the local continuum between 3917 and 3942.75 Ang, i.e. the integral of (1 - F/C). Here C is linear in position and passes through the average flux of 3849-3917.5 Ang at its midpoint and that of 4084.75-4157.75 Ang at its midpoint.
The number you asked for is 9.5 Ang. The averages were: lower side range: 6.01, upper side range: 7.25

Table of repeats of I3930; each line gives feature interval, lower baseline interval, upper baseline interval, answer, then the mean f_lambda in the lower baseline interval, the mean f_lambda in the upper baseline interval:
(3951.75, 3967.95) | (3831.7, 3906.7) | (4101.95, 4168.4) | 3.29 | 5.72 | 7.33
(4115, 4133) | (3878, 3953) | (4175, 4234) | -2.40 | 5.18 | 7.1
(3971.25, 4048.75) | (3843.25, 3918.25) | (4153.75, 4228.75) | -3.95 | 6.06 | 7.16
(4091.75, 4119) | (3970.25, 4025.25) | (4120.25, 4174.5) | 0.57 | 6.66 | 7.37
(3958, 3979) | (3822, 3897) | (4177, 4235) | 6.63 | 5.63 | 7.1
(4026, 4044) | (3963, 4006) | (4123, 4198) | -3.15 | 5.73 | 7.33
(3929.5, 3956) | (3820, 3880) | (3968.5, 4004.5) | 7.17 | 5.62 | 6.13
